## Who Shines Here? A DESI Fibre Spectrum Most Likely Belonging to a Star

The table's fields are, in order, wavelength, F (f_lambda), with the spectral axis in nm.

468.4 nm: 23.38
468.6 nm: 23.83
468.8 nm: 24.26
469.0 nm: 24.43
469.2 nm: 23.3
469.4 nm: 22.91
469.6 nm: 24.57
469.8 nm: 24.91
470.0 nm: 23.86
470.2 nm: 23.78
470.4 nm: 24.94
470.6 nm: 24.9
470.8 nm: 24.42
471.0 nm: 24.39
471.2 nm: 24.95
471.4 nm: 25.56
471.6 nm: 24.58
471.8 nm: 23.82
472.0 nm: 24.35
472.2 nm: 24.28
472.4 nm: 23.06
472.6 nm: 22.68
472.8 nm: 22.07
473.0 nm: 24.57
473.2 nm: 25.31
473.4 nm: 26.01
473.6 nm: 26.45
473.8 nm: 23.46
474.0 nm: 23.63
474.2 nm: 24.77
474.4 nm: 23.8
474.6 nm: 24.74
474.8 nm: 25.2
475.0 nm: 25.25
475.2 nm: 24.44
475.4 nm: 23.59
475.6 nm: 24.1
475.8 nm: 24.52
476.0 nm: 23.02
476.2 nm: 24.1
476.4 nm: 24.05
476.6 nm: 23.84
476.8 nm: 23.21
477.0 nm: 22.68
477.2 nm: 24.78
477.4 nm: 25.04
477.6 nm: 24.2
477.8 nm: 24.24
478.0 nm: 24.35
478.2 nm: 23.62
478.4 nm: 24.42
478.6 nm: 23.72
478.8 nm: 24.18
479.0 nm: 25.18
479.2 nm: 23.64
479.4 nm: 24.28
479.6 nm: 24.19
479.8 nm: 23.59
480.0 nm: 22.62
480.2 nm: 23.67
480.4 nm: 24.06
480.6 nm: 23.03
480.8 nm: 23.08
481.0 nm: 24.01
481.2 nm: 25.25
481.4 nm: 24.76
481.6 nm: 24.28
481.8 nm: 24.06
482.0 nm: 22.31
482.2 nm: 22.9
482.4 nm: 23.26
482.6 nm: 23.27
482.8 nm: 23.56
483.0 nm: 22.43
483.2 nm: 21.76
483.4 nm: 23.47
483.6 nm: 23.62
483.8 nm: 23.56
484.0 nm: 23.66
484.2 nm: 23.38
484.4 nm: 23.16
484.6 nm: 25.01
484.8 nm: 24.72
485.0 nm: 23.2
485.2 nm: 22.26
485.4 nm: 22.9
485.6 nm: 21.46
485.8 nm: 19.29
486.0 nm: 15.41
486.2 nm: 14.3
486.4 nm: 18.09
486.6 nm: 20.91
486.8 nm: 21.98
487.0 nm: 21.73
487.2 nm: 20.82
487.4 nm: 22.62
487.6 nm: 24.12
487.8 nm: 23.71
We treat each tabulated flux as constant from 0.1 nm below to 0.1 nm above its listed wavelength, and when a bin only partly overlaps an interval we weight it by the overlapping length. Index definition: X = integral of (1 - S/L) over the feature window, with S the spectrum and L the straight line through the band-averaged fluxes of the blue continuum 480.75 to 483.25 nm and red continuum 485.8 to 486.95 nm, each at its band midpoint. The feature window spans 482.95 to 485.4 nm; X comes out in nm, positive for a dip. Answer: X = -0.28 nm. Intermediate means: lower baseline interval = 23.5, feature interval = 23.4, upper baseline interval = 18.4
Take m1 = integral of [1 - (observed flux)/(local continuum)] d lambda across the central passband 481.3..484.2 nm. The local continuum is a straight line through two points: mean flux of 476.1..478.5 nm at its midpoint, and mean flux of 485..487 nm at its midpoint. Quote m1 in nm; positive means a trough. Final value -0.26 nm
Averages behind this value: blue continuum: 24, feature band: 23.4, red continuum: 19.9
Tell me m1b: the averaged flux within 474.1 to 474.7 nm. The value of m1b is 24.4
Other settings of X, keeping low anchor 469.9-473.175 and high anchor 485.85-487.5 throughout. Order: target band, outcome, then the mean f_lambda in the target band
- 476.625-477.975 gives -0.10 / 24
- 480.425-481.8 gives -0.19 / 24.1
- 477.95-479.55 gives -0.16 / 24.2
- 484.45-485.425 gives -0.18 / 23.6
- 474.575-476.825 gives -0.13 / 24.2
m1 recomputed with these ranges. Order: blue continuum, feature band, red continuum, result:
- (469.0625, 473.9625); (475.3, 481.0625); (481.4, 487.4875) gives -0.18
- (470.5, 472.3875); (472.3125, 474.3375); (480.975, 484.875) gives 0.01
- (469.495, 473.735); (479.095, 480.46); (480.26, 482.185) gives 0.01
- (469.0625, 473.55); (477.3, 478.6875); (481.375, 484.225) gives -0.03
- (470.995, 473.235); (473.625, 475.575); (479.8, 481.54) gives -0.03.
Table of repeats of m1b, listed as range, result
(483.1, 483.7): 23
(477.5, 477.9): 24.2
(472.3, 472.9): 22.6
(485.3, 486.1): 19.8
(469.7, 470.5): 24.4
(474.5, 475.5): 24.6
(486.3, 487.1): 20.7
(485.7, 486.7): 17.6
